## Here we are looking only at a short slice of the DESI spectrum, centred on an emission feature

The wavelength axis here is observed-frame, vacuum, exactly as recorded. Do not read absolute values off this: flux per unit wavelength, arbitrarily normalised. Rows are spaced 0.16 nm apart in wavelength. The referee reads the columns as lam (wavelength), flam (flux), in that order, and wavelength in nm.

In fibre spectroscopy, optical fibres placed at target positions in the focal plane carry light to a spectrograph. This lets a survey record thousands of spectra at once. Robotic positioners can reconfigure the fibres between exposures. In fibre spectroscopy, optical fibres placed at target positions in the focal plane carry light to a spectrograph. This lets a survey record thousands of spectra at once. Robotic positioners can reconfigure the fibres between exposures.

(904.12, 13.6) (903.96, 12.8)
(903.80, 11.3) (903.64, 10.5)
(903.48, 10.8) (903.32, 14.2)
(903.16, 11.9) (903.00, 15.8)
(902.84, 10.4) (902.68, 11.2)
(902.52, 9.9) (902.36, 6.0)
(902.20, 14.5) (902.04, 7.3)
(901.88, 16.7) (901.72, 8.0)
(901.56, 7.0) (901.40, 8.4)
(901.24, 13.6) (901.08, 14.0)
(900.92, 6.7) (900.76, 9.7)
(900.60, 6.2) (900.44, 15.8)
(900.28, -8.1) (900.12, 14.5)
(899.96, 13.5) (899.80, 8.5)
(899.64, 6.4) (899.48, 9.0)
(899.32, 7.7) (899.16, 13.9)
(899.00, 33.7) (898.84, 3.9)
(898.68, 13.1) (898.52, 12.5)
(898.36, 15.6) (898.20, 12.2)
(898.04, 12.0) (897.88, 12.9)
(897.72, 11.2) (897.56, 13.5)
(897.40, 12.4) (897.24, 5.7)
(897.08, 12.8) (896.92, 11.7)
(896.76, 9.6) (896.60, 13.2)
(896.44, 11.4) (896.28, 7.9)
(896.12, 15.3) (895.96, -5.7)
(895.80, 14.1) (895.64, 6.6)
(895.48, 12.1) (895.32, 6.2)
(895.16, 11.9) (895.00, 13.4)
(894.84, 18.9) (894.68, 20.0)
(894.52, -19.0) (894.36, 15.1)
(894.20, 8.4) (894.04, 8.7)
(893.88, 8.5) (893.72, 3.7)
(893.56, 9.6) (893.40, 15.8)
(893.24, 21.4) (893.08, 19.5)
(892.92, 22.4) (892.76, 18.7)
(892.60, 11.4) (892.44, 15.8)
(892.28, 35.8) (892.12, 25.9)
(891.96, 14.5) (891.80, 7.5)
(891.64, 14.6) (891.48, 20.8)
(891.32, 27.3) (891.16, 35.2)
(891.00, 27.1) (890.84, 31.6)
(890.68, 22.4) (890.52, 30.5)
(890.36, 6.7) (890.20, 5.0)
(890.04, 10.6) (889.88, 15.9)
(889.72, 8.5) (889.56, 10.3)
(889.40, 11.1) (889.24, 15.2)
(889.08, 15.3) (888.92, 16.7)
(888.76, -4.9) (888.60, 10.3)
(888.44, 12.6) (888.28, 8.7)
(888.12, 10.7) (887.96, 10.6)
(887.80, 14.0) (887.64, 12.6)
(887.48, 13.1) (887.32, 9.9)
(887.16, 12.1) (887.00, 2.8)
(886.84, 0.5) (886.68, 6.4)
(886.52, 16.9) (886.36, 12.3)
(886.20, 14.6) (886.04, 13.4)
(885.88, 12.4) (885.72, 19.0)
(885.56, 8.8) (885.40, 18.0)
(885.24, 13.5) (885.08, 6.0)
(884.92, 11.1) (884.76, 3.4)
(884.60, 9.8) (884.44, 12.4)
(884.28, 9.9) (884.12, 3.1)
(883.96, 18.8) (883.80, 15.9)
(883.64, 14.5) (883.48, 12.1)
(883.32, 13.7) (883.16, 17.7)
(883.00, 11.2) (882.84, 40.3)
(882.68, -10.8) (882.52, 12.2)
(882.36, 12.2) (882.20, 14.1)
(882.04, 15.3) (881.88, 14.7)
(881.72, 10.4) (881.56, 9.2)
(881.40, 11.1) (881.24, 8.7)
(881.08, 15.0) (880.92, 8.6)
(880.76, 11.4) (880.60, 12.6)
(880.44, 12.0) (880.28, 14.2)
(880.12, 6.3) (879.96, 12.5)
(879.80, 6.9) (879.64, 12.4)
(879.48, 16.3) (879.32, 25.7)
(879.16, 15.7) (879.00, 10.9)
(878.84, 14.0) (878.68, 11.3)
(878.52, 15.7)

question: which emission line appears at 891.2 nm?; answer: [S II]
